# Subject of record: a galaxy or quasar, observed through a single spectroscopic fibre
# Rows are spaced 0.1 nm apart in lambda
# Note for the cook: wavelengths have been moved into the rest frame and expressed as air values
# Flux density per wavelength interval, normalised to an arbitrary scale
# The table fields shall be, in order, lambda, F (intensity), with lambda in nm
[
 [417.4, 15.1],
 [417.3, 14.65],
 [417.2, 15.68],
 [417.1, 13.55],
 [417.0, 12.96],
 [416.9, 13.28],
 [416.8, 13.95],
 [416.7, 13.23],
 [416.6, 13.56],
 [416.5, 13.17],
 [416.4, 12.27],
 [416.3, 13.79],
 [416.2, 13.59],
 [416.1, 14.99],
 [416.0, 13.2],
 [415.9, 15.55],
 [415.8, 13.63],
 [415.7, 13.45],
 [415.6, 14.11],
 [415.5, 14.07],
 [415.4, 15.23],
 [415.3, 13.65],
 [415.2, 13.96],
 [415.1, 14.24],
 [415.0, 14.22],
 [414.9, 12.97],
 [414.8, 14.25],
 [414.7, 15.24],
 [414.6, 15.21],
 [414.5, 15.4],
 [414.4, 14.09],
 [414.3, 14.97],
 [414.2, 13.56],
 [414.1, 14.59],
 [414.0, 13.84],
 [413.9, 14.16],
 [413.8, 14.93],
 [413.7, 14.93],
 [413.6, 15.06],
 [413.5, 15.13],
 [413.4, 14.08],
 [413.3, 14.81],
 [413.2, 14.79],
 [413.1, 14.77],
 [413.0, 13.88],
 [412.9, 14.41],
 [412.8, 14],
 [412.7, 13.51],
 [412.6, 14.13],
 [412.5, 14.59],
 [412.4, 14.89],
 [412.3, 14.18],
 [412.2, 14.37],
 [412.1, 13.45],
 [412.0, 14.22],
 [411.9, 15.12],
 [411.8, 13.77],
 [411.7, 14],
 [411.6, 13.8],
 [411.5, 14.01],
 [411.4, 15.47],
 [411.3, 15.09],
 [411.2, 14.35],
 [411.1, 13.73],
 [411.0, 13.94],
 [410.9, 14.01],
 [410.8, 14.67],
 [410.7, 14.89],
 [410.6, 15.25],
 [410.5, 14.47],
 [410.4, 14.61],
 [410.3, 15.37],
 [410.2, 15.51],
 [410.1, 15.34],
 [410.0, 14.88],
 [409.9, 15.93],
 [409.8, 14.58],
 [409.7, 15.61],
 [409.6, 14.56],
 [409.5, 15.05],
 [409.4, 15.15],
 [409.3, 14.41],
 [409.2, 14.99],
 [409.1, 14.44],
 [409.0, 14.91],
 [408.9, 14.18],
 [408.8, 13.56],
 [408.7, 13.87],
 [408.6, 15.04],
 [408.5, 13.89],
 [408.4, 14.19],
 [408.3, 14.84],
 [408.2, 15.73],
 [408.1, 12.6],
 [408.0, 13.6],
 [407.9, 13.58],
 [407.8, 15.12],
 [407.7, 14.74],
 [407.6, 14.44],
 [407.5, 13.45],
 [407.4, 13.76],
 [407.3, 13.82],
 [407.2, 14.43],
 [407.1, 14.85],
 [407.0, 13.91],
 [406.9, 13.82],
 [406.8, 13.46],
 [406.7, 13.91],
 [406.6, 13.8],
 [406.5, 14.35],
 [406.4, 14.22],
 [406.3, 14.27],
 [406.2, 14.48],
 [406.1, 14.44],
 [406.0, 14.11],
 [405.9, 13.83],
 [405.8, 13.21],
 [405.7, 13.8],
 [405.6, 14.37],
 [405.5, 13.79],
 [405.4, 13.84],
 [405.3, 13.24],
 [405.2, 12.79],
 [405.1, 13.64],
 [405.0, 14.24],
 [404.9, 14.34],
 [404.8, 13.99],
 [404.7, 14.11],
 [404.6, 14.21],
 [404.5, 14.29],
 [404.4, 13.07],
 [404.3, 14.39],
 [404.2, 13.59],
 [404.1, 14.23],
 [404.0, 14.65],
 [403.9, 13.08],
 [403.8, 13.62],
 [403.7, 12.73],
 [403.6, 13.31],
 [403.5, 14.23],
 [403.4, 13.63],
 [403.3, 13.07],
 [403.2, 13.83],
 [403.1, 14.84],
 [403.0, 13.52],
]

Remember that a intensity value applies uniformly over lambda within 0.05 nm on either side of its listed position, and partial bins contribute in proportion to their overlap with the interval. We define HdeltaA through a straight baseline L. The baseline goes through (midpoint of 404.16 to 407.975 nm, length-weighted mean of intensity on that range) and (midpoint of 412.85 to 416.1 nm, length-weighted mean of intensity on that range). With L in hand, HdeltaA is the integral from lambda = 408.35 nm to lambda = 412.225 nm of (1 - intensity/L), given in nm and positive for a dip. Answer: -0.11 nm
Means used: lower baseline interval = 14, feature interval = 14.6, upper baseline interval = 14.4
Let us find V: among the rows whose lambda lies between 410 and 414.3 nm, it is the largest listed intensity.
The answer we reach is 15.51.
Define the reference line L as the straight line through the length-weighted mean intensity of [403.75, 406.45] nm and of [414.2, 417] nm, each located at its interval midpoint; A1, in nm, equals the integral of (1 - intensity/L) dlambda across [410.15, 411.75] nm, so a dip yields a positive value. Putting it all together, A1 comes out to -0.07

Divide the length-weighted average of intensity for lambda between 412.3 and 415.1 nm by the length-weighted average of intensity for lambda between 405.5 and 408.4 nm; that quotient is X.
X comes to 1.0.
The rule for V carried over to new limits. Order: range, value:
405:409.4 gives 15.73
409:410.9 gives 15.93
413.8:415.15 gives 15.4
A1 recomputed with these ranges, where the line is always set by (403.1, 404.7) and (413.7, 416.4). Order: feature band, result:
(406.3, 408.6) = -0.035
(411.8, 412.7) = -0.010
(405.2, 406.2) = 0.002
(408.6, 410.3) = -0.100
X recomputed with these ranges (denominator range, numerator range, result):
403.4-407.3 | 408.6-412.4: 1.05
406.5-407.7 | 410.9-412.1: 1.02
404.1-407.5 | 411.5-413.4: 1.02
